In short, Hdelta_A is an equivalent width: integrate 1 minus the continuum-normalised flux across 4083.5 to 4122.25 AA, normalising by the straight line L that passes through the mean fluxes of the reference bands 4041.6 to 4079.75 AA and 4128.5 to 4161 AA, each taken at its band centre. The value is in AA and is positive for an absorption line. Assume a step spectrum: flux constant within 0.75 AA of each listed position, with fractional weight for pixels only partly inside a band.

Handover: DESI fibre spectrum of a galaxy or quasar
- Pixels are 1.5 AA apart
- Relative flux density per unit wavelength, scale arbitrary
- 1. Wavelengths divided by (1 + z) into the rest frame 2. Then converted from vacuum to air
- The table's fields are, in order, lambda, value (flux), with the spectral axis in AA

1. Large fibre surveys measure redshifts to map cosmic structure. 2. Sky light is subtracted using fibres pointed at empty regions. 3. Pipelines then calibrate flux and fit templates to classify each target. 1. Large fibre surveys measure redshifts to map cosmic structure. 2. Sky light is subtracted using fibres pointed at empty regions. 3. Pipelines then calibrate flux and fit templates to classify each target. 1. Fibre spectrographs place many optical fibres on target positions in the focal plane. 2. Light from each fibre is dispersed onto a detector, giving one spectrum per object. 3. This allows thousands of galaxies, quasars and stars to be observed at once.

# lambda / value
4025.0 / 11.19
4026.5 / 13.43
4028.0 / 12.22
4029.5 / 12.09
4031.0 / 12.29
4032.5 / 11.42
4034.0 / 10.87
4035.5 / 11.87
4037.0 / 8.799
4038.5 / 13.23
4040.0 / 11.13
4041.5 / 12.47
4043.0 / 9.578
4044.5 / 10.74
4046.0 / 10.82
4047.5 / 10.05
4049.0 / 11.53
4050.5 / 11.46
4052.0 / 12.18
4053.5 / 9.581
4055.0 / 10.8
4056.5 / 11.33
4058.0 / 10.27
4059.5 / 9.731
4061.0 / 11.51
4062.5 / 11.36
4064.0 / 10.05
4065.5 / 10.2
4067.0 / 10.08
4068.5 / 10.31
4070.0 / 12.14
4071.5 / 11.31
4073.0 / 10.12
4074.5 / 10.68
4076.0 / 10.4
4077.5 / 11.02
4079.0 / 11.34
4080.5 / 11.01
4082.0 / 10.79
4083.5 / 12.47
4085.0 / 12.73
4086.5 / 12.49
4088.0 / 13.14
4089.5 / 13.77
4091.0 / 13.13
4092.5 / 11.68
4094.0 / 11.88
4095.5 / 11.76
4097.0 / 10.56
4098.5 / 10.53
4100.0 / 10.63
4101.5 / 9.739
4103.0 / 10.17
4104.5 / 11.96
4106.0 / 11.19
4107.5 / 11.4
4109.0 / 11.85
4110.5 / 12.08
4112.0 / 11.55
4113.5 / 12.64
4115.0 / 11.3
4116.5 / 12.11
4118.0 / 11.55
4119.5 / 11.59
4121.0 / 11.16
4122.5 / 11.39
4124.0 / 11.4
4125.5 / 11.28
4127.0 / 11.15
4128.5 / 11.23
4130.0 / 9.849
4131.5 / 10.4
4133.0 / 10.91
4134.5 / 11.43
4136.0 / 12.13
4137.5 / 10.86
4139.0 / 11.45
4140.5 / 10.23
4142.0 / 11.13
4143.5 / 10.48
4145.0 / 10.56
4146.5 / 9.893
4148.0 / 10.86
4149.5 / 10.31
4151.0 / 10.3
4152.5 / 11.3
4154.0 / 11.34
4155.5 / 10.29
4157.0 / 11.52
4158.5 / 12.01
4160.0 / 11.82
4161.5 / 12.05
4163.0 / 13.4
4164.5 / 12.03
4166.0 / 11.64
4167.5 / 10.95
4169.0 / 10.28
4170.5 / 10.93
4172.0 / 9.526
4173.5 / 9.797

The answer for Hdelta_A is -3.09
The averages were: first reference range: 10.8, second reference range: 10.9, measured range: 11.7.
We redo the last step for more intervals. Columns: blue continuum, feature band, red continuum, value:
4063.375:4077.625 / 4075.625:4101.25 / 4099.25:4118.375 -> -1.70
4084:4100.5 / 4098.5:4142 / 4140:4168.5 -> 1.60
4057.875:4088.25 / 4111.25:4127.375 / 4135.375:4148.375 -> -0.96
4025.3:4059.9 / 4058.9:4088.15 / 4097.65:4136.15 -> 0.32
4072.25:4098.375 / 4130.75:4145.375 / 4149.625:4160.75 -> 0.43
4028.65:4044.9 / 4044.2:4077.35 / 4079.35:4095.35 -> 2.84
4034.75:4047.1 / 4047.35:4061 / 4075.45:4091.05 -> 0.60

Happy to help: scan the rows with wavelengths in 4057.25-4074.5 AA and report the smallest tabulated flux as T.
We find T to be 9.731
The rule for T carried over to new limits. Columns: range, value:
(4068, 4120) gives 9.739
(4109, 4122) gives 11.16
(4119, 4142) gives 9.849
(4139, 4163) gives 9.893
